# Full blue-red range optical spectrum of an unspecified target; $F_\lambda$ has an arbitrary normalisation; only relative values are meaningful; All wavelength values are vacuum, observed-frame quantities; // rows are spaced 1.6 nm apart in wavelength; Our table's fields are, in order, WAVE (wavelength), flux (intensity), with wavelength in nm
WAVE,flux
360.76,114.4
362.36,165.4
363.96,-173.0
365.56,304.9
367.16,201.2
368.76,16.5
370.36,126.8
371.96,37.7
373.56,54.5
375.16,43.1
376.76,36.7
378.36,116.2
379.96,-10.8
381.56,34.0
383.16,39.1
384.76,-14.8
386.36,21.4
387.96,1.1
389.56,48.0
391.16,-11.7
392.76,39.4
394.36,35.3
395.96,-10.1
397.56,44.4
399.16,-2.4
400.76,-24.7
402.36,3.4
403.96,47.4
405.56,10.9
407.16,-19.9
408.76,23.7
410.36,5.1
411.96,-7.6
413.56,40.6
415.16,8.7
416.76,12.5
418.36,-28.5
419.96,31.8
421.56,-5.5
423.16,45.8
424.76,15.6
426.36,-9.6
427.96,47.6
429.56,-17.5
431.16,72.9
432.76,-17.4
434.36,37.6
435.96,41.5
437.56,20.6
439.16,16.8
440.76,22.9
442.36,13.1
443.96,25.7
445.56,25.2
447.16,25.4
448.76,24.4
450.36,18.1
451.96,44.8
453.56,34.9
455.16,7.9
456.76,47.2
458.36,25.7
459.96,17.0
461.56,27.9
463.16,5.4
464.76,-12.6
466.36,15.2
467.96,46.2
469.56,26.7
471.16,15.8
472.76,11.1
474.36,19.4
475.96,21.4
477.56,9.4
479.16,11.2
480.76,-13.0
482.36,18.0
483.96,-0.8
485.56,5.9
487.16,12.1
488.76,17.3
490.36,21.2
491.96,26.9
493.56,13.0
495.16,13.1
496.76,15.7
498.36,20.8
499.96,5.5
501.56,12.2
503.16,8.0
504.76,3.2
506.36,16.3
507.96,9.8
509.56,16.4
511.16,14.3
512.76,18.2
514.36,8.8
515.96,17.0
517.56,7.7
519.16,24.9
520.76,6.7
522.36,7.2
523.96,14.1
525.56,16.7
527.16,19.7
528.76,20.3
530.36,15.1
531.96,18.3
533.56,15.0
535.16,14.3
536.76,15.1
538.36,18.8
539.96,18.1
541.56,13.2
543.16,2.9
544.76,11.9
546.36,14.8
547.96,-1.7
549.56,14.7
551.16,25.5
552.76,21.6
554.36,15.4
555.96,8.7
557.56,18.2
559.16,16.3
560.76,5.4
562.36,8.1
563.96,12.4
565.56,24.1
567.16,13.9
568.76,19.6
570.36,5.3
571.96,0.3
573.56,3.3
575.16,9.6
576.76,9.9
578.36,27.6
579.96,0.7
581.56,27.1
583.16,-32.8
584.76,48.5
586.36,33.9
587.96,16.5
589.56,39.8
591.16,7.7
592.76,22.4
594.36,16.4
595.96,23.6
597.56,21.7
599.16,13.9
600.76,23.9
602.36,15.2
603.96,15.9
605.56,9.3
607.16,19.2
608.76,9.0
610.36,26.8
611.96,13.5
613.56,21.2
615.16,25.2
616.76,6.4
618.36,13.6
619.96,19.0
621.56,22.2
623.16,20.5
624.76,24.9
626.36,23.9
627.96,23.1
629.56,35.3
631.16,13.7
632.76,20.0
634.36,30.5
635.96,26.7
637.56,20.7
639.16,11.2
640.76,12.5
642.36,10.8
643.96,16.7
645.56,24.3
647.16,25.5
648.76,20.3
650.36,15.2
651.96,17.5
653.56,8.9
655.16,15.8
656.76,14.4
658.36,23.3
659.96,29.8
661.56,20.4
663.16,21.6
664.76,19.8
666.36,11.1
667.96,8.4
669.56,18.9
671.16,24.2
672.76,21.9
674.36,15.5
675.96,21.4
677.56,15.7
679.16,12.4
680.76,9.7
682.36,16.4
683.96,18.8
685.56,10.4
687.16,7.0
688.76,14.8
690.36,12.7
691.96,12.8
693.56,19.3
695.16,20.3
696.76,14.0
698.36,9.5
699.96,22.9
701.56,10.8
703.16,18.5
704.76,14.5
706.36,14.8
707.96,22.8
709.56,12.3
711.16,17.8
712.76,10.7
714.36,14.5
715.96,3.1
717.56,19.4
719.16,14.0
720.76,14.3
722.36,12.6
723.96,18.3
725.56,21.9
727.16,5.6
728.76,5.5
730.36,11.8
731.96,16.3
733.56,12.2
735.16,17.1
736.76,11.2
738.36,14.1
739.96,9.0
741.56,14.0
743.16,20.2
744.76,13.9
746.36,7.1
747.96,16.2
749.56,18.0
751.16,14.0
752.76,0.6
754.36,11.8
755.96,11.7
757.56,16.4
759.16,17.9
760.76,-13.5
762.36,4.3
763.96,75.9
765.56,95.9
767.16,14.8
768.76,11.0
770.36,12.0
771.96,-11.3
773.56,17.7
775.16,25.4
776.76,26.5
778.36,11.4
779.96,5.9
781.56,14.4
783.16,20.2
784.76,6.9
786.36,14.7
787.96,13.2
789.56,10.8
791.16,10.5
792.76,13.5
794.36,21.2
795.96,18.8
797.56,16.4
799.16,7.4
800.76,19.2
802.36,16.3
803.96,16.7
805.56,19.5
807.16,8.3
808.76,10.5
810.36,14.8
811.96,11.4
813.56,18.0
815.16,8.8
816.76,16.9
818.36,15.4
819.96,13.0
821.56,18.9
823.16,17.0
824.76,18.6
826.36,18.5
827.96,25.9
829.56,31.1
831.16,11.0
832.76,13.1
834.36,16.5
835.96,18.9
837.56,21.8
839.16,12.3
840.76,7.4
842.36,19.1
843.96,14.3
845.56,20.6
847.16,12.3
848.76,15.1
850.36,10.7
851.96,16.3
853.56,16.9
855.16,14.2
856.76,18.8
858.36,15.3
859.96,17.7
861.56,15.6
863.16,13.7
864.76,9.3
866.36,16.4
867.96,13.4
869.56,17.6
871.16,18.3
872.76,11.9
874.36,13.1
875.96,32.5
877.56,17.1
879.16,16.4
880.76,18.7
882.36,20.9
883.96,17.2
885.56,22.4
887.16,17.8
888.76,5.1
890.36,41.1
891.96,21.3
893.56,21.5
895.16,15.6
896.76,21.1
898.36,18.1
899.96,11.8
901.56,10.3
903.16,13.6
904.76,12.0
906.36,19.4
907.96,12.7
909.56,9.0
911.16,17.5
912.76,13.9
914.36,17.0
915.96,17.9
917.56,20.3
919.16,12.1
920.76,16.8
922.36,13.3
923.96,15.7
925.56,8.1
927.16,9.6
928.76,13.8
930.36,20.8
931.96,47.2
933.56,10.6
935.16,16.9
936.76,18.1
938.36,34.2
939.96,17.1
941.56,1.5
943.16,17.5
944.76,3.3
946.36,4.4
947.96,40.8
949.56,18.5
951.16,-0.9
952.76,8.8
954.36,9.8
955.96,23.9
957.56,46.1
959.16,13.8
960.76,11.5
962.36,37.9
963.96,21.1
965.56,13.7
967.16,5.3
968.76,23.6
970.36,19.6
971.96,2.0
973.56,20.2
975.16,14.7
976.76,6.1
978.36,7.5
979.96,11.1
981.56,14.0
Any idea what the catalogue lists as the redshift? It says 1.05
